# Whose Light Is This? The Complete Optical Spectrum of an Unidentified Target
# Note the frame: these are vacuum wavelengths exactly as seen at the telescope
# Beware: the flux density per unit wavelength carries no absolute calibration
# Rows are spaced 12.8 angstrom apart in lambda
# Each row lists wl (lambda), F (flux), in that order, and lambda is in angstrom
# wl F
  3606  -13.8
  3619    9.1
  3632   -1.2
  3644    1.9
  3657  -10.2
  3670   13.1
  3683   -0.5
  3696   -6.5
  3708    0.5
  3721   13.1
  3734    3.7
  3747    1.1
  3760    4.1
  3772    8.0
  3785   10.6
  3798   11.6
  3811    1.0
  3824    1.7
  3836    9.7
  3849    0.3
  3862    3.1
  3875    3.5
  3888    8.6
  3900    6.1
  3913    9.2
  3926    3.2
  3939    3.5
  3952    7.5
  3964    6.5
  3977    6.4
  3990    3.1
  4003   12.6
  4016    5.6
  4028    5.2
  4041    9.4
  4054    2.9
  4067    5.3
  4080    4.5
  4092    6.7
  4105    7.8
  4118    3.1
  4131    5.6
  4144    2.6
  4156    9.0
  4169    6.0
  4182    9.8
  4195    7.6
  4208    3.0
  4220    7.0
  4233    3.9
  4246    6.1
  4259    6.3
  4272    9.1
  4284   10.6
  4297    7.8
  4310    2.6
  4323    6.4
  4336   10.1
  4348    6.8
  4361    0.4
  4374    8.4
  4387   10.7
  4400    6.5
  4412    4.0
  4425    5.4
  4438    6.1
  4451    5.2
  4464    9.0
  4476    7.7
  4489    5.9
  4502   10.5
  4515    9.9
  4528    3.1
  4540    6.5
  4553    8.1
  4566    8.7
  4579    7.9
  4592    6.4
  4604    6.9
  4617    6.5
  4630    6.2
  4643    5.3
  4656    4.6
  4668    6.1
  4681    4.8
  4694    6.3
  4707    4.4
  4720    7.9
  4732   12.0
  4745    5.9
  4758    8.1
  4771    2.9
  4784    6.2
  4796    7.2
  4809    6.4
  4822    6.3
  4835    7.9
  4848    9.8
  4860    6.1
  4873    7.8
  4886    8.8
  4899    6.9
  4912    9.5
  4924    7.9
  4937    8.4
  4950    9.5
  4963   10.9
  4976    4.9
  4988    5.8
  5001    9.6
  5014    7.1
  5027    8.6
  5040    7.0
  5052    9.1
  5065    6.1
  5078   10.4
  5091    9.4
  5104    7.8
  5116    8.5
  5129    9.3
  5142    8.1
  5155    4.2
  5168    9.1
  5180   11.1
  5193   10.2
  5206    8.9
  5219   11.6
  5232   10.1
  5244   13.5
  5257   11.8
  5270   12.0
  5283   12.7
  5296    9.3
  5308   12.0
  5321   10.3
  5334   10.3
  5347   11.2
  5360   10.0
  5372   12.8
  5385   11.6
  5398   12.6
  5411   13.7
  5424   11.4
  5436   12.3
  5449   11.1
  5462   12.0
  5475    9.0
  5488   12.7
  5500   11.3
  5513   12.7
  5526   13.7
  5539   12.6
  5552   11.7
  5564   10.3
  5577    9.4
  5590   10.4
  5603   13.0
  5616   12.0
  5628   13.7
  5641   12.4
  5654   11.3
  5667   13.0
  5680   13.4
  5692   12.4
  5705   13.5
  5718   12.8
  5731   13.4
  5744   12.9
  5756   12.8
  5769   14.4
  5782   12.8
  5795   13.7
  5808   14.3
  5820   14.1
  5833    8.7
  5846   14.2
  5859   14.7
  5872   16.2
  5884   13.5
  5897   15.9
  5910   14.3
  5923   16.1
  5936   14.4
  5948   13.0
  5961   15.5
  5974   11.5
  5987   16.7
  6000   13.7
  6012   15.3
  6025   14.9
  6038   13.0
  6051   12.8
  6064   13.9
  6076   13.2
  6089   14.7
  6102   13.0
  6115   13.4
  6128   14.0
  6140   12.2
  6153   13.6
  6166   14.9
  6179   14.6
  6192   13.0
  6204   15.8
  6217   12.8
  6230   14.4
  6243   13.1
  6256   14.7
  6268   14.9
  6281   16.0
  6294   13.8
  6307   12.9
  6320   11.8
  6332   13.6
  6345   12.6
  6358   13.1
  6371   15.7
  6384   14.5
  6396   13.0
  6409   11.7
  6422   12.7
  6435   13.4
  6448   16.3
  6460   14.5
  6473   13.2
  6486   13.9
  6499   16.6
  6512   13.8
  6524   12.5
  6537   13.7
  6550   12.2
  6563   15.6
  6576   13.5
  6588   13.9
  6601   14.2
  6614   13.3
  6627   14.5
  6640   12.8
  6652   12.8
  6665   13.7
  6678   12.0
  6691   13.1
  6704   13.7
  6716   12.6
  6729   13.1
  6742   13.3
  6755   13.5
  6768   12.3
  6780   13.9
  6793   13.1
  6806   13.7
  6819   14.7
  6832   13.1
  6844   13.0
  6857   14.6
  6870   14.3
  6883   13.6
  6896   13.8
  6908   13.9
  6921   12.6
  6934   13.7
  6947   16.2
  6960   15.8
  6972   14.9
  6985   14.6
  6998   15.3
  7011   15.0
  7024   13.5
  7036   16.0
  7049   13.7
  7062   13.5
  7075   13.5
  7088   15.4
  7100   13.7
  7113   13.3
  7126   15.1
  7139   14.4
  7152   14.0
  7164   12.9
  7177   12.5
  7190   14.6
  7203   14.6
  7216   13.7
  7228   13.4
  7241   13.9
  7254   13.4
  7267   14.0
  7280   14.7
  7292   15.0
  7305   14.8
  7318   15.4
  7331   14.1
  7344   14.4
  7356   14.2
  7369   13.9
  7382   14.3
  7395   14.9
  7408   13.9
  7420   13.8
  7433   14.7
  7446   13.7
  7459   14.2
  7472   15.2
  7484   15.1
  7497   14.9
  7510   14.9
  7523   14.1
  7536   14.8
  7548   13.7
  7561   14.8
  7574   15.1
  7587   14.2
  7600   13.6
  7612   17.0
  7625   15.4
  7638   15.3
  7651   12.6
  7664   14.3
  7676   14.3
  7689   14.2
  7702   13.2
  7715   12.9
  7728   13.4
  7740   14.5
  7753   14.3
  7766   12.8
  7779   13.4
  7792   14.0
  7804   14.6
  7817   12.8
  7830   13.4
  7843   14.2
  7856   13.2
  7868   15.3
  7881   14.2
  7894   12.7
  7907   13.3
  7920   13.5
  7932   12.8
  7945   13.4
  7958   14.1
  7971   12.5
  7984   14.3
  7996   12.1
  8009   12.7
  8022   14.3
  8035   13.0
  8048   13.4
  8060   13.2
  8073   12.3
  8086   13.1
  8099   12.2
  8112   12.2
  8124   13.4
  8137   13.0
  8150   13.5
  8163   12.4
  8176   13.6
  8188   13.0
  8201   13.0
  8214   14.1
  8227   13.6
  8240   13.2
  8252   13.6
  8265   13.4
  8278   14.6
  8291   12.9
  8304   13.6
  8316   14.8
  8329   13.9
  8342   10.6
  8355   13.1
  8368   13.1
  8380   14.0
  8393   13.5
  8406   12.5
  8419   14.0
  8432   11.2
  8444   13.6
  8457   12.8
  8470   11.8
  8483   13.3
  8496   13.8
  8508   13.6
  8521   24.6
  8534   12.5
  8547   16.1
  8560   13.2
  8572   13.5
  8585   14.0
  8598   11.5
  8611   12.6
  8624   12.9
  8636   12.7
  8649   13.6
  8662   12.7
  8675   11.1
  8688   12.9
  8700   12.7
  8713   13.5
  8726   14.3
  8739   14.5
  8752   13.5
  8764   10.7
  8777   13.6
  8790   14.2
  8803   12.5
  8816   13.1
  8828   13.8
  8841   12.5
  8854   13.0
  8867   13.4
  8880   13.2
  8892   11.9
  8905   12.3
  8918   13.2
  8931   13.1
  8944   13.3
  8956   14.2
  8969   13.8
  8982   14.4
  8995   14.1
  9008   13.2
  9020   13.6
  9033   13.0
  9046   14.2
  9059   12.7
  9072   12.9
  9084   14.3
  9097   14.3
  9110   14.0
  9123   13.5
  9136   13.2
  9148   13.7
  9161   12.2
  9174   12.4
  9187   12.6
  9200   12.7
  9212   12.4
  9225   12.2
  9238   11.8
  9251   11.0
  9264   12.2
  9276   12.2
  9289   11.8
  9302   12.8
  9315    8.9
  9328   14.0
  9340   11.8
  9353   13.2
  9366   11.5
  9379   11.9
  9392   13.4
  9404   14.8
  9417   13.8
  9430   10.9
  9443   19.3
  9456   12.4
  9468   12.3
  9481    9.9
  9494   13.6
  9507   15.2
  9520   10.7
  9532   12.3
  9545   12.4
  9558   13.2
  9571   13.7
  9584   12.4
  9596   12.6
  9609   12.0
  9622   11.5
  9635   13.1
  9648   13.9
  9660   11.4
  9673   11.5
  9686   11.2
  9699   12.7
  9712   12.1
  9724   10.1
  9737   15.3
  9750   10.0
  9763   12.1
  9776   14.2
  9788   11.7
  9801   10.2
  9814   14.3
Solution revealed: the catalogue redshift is 0.298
